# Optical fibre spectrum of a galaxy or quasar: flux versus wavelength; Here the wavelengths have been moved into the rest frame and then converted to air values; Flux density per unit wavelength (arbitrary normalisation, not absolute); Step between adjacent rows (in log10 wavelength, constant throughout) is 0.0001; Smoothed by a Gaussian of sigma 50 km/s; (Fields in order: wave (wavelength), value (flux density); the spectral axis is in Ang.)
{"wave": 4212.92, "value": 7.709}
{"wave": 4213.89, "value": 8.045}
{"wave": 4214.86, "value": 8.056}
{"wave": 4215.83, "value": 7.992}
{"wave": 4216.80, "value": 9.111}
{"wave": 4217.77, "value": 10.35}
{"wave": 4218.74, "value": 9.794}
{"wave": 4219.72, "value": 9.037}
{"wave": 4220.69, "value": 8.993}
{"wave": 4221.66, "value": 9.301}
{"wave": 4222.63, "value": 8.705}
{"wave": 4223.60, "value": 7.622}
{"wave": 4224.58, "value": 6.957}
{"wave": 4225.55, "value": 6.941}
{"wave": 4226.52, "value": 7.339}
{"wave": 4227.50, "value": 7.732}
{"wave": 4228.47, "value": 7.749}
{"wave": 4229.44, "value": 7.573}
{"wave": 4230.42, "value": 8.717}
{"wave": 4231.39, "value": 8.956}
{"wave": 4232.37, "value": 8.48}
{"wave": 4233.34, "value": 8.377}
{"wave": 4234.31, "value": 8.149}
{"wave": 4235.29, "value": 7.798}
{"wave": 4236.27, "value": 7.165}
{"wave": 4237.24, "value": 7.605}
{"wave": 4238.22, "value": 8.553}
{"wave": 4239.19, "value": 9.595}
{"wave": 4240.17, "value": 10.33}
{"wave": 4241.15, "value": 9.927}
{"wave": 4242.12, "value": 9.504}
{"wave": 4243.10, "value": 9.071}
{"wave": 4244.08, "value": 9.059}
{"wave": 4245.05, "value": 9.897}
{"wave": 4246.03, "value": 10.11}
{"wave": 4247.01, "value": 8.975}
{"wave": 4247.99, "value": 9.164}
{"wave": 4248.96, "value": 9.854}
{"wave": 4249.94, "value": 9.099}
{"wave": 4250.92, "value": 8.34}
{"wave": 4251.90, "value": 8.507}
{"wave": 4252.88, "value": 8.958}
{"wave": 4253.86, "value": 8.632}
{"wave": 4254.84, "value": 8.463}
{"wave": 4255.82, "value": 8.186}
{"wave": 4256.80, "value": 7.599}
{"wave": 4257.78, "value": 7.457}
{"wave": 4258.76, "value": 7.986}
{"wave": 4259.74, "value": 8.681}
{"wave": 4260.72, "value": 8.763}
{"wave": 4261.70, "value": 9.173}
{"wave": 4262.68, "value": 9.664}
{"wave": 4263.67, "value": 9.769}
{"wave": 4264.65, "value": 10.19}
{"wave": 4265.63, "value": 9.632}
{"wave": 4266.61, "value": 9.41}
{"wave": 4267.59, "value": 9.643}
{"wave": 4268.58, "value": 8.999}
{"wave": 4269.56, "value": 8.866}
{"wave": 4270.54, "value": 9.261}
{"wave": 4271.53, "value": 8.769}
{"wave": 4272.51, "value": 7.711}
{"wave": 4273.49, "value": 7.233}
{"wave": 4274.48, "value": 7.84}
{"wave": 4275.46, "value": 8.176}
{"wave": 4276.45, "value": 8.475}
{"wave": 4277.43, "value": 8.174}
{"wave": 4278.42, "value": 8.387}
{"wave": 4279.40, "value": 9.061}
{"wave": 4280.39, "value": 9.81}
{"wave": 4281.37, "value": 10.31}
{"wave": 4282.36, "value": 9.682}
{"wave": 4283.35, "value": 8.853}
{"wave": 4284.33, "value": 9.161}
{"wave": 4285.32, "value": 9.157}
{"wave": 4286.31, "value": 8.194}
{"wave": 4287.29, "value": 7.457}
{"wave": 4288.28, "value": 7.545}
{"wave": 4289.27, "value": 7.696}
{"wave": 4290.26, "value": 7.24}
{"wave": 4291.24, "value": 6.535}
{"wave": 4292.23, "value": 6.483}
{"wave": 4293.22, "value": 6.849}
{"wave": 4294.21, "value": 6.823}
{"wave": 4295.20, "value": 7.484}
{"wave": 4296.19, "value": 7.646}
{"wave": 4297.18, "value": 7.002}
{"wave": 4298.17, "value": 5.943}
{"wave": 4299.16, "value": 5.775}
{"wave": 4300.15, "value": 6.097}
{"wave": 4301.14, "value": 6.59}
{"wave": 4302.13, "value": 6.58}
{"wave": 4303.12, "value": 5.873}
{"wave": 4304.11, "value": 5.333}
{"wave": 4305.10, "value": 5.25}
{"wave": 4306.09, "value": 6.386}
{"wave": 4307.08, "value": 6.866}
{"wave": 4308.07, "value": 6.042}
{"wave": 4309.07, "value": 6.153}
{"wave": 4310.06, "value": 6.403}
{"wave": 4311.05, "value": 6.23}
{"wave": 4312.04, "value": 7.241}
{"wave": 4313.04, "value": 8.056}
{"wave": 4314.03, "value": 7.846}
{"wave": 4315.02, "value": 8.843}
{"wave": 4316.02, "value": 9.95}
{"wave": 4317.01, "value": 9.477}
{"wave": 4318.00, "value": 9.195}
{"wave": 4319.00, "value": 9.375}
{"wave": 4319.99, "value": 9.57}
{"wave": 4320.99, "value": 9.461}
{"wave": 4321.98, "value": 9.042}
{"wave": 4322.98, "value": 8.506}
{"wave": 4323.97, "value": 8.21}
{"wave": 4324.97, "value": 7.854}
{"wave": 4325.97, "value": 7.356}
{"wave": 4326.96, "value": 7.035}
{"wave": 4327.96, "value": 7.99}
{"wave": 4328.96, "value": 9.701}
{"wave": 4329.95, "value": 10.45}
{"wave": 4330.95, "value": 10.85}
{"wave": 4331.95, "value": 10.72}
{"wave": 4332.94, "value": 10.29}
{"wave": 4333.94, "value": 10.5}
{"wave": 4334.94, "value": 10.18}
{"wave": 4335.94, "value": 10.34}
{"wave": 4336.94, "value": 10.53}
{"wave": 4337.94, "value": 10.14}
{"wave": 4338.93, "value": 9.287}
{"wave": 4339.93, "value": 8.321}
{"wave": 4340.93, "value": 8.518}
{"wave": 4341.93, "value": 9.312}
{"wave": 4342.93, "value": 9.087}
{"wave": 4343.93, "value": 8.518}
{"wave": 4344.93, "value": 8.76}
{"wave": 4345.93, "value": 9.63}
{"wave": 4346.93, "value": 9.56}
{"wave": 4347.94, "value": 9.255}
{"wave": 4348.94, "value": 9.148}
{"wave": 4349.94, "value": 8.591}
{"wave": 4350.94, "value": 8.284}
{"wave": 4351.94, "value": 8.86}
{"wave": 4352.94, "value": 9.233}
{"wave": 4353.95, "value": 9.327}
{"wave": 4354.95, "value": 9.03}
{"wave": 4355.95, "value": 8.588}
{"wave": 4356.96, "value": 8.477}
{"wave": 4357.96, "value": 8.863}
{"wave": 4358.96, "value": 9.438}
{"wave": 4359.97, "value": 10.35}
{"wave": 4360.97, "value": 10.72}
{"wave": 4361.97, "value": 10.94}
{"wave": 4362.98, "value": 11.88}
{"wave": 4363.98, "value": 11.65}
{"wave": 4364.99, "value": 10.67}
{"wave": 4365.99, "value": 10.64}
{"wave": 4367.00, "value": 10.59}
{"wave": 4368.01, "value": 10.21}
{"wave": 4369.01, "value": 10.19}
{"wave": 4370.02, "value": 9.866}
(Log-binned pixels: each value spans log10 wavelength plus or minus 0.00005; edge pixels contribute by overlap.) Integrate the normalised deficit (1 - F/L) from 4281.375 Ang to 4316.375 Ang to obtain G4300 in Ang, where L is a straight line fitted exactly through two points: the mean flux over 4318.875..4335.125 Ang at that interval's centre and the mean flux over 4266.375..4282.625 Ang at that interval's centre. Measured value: 6.9 Ang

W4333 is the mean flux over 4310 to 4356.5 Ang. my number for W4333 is 9.02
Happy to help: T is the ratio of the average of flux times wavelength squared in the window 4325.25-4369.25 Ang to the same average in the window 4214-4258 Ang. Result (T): 1.2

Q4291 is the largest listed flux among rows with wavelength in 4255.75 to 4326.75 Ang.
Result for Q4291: 10.31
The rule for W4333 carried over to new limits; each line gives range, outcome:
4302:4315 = 6.57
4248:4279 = 8.72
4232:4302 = 8.43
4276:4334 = 7.97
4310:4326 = 8.47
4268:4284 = 8.73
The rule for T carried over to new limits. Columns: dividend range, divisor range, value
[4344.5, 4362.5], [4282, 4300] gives 1.28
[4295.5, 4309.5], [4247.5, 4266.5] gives 0.72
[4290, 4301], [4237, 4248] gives 0.73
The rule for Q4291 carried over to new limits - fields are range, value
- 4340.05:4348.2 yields 9.63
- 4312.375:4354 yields 10.85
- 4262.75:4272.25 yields 10.19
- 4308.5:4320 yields 9.95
